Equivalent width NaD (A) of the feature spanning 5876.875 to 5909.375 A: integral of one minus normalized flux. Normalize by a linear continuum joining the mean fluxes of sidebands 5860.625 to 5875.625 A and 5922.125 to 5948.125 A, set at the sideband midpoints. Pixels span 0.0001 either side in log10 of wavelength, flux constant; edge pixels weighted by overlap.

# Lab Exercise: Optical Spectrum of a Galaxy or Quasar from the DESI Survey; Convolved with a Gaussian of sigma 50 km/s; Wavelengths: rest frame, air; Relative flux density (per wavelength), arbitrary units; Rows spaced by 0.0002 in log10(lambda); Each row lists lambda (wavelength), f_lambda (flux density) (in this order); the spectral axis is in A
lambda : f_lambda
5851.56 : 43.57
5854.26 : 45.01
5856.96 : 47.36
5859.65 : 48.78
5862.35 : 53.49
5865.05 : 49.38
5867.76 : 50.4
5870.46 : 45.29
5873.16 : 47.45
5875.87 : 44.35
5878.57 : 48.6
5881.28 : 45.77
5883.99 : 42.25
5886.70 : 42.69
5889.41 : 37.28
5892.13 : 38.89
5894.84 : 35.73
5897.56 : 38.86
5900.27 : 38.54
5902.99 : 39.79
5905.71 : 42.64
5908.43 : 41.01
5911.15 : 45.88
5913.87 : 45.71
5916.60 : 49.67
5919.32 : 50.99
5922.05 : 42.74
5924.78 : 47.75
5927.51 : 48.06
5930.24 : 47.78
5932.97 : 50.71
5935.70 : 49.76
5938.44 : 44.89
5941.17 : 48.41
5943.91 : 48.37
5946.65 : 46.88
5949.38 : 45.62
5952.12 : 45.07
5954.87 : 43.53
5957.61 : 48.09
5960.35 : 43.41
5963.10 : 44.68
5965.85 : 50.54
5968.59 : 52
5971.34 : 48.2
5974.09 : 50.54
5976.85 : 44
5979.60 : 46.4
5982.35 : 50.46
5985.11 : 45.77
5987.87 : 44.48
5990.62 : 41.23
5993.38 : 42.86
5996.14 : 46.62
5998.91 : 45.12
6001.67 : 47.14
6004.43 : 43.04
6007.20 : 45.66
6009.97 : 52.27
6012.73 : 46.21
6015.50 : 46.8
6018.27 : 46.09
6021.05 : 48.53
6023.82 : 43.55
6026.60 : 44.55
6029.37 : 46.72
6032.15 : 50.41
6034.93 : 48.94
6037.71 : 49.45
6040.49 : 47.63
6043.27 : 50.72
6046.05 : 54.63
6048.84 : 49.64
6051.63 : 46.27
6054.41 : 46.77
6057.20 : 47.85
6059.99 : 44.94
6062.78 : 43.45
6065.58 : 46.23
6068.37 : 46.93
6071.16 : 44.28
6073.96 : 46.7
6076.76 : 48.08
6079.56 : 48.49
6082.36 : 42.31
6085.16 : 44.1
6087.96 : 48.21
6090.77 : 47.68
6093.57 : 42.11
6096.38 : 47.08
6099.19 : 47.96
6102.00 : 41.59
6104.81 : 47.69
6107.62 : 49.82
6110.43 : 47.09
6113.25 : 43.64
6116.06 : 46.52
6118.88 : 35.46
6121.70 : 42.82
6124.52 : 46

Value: 5.0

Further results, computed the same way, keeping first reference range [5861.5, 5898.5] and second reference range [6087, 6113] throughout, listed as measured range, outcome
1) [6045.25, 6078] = -0.69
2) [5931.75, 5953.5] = -1.25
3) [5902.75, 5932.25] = -0.90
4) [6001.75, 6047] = -2.06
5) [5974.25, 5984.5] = -0.47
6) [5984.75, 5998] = 0.36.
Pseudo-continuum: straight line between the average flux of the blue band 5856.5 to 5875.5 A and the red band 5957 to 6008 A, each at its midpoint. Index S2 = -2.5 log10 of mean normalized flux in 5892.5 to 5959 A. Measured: 0.05 mag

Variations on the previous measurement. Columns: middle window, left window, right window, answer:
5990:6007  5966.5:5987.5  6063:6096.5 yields 0.07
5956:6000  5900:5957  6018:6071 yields 0.00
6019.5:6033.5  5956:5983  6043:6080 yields 0.02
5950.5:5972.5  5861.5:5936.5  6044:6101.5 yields -0.03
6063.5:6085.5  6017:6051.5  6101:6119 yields 0.02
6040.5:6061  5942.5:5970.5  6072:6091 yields -0.05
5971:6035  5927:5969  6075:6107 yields 0.01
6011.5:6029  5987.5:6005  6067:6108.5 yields -0.03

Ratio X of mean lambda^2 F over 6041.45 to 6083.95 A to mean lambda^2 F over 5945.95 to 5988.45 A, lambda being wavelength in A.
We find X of 1.04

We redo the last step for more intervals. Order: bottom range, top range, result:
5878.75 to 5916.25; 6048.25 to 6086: 1.17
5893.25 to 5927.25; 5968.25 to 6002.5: 1.09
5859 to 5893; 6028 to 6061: 1.13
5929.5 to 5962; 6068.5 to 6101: 1.03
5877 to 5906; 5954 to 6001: 1.17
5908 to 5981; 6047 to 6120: 1.02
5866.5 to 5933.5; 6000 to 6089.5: 1.12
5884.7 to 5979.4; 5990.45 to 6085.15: 1.07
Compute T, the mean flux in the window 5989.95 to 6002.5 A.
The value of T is 44.7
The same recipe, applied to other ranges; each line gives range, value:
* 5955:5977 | 47.7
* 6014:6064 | 47.6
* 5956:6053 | 47.2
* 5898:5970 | 46.2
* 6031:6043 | 49.2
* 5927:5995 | 46.9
